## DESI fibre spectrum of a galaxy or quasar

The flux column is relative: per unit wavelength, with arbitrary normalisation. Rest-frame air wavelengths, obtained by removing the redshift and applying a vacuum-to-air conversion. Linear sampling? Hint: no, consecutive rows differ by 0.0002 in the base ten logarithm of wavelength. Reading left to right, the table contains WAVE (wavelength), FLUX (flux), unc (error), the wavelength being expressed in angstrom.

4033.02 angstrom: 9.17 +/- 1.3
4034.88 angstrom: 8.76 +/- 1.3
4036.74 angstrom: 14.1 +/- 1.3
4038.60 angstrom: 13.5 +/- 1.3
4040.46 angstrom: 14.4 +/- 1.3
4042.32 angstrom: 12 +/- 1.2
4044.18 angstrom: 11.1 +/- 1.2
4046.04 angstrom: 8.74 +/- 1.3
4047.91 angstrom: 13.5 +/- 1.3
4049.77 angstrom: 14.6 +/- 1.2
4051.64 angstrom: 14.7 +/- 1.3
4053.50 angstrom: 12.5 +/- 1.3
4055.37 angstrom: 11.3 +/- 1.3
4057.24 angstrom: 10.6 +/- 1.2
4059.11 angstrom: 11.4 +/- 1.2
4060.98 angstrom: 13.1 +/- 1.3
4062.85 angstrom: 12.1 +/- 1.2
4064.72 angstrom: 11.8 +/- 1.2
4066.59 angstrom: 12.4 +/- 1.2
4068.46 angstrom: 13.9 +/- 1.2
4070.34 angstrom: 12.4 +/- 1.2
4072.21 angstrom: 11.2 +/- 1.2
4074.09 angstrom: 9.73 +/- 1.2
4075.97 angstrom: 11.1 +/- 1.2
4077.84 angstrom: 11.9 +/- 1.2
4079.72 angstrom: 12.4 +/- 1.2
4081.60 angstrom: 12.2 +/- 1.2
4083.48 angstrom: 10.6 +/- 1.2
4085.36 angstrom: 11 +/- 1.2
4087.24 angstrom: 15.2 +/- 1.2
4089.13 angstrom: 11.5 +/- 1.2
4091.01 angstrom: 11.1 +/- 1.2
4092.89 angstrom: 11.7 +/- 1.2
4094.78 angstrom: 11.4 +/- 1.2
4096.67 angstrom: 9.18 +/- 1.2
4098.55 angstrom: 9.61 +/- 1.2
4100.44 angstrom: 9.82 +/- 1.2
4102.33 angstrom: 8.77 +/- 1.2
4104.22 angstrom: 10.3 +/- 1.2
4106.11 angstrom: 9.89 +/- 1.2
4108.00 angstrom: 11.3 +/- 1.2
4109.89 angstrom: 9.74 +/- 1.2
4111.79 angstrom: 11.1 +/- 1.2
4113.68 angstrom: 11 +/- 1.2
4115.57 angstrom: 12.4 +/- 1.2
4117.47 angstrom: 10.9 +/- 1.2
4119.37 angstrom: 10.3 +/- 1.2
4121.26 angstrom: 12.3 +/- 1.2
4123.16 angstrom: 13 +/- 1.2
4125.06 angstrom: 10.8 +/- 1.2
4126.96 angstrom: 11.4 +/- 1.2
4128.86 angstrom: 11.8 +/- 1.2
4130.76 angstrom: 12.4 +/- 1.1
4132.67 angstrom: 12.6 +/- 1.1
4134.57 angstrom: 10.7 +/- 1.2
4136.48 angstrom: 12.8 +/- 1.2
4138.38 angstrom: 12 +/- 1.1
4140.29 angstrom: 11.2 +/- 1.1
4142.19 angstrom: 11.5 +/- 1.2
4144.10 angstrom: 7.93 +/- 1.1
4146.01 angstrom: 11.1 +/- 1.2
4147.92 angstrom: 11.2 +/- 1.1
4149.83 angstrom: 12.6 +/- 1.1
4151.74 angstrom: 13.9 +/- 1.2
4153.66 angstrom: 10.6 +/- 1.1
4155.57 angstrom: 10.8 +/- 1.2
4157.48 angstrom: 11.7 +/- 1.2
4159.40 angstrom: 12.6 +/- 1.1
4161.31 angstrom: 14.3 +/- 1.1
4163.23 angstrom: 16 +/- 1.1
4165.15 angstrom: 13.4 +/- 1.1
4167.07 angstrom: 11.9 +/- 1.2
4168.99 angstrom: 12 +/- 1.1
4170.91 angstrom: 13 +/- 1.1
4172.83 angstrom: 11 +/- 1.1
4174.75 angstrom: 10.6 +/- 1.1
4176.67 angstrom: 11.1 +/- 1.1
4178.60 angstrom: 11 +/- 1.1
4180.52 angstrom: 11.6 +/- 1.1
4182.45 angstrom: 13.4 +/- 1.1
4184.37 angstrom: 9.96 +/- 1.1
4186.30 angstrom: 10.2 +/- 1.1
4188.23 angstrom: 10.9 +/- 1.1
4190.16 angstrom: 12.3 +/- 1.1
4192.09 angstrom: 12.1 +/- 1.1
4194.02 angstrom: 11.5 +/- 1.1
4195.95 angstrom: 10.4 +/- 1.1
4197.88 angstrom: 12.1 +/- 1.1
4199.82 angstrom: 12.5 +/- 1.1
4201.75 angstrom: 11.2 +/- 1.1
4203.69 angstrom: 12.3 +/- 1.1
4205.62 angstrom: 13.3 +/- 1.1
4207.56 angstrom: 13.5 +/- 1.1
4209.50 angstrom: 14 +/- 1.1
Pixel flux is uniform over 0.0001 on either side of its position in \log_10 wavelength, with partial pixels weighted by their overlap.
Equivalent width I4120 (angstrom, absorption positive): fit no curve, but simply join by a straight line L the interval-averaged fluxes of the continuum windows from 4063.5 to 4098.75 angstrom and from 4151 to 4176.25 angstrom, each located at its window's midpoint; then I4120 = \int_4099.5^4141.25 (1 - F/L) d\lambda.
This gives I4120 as 2.8 angstrom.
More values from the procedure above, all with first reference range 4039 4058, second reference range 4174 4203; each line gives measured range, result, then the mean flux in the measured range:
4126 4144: 0.2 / 11.6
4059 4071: -0.2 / 12.5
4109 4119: 0.8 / 11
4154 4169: -1.6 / 12.8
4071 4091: 0.8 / 11.7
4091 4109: 2.6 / 10.3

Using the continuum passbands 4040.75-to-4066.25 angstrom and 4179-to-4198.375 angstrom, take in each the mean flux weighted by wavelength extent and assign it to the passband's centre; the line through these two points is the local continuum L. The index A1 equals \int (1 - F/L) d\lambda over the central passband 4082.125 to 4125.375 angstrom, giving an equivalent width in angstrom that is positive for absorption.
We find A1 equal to 3.2 angstrom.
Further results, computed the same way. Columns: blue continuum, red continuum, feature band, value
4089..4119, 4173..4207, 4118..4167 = -4.1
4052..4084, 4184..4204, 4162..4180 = -1.2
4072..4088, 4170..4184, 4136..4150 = 0.6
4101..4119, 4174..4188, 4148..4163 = -2.1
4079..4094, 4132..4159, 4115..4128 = 0.1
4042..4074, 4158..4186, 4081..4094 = 0.3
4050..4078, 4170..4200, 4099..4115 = 2.1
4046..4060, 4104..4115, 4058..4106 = 0.4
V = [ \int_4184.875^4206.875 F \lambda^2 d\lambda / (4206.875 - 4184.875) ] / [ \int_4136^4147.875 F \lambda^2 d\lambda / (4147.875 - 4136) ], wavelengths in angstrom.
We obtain 1.09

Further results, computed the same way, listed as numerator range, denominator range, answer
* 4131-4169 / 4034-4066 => 1.03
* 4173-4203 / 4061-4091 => 1.00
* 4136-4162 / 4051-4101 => 1.04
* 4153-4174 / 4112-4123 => 1.11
